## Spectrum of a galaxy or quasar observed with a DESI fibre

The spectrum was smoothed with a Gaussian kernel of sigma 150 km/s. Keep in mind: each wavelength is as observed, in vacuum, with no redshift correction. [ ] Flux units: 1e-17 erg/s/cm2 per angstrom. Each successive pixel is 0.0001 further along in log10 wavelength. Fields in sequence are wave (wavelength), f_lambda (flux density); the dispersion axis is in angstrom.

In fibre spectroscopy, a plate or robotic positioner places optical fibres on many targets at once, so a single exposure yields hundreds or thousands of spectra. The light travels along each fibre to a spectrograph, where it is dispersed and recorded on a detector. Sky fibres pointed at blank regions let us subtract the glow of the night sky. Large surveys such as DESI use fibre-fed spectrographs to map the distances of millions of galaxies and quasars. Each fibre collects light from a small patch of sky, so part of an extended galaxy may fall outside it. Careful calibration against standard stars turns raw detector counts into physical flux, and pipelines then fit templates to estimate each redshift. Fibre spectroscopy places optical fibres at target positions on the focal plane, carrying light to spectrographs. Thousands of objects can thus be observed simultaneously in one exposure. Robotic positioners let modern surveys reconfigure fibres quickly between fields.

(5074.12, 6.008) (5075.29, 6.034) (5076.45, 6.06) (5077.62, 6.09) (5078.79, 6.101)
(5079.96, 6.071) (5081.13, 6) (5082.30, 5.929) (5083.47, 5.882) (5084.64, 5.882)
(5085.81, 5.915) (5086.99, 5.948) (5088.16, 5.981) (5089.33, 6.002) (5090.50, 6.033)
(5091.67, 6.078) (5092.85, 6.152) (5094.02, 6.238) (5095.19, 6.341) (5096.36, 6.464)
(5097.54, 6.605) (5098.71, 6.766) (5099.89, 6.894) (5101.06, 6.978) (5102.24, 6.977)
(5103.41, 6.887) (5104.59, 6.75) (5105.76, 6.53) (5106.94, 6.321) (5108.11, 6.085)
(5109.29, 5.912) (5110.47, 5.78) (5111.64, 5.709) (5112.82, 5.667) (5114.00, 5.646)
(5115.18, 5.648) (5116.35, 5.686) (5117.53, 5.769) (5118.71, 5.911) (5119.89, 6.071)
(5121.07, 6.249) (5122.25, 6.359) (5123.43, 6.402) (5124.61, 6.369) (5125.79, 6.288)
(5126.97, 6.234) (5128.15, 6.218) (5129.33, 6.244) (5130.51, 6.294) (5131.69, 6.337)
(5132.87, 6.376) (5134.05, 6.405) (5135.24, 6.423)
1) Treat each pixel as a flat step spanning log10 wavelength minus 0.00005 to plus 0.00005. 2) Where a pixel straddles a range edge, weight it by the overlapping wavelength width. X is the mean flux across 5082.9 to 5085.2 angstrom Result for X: 5.88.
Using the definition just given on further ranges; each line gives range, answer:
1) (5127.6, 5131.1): 6.26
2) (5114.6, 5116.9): 5.69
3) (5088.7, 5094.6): 6.1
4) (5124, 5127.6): 6.3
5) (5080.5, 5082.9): 5.97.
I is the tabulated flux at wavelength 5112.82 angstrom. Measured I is 5.667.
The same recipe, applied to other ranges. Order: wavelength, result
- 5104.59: 6.75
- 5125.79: 6.288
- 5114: 5.646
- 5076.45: 6.06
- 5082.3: 5.929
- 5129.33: 6.244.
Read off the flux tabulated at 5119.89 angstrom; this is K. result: 6.071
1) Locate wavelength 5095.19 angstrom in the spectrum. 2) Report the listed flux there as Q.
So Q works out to 6.341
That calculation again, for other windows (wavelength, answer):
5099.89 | 6.894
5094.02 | 6.238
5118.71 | 5.911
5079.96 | 6.071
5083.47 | 5.882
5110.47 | 5.78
